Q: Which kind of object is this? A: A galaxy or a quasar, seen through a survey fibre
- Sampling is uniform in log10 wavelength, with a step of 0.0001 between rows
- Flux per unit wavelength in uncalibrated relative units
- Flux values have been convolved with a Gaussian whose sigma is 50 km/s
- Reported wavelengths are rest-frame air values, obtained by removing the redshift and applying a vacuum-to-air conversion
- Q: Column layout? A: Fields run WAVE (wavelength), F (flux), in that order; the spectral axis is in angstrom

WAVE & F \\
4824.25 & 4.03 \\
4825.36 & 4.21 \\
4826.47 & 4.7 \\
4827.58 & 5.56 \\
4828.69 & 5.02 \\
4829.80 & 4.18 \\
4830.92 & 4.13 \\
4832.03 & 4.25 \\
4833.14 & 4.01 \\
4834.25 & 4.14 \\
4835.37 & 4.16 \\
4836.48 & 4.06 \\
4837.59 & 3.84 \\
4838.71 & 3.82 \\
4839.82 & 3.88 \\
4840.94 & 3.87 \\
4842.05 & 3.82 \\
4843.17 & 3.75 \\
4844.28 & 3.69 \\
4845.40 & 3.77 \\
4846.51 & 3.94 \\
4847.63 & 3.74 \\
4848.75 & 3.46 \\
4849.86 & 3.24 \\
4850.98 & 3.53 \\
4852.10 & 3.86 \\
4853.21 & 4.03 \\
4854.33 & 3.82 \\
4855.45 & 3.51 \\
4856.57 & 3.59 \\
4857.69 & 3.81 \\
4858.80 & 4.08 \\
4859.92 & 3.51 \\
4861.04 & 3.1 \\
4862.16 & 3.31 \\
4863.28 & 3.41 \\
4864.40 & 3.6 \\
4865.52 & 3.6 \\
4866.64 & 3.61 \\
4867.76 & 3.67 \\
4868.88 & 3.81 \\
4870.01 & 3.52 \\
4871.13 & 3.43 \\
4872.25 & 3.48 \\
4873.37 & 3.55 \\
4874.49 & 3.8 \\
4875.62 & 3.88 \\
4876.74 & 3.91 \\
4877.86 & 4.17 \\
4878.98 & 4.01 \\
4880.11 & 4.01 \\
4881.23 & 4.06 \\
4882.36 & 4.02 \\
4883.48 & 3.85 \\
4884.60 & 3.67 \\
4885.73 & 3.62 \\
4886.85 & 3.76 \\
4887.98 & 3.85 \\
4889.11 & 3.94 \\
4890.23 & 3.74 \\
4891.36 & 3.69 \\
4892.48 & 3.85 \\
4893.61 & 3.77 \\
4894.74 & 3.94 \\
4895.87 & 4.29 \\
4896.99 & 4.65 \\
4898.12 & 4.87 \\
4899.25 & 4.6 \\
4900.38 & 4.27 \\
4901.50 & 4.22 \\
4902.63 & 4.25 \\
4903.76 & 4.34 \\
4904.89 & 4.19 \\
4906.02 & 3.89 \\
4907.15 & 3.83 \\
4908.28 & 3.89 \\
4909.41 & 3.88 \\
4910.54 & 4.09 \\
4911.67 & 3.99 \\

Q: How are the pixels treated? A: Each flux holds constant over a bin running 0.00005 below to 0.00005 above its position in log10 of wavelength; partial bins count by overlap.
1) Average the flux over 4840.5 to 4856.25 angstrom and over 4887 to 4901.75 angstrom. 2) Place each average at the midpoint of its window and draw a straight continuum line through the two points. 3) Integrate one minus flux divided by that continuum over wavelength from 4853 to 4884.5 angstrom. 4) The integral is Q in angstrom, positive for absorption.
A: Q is 1.43 angstrom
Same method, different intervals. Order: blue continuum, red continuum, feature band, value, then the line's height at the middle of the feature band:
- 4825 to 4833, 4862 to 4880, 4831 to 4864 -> 3.27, 4.18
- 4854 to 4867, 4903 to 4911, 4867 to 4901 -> -1.07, 3.8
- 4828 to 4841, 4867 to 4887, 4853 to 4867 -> 1.16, 3.93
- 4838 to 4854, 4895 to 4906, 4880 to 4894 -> 1.28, 4.22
